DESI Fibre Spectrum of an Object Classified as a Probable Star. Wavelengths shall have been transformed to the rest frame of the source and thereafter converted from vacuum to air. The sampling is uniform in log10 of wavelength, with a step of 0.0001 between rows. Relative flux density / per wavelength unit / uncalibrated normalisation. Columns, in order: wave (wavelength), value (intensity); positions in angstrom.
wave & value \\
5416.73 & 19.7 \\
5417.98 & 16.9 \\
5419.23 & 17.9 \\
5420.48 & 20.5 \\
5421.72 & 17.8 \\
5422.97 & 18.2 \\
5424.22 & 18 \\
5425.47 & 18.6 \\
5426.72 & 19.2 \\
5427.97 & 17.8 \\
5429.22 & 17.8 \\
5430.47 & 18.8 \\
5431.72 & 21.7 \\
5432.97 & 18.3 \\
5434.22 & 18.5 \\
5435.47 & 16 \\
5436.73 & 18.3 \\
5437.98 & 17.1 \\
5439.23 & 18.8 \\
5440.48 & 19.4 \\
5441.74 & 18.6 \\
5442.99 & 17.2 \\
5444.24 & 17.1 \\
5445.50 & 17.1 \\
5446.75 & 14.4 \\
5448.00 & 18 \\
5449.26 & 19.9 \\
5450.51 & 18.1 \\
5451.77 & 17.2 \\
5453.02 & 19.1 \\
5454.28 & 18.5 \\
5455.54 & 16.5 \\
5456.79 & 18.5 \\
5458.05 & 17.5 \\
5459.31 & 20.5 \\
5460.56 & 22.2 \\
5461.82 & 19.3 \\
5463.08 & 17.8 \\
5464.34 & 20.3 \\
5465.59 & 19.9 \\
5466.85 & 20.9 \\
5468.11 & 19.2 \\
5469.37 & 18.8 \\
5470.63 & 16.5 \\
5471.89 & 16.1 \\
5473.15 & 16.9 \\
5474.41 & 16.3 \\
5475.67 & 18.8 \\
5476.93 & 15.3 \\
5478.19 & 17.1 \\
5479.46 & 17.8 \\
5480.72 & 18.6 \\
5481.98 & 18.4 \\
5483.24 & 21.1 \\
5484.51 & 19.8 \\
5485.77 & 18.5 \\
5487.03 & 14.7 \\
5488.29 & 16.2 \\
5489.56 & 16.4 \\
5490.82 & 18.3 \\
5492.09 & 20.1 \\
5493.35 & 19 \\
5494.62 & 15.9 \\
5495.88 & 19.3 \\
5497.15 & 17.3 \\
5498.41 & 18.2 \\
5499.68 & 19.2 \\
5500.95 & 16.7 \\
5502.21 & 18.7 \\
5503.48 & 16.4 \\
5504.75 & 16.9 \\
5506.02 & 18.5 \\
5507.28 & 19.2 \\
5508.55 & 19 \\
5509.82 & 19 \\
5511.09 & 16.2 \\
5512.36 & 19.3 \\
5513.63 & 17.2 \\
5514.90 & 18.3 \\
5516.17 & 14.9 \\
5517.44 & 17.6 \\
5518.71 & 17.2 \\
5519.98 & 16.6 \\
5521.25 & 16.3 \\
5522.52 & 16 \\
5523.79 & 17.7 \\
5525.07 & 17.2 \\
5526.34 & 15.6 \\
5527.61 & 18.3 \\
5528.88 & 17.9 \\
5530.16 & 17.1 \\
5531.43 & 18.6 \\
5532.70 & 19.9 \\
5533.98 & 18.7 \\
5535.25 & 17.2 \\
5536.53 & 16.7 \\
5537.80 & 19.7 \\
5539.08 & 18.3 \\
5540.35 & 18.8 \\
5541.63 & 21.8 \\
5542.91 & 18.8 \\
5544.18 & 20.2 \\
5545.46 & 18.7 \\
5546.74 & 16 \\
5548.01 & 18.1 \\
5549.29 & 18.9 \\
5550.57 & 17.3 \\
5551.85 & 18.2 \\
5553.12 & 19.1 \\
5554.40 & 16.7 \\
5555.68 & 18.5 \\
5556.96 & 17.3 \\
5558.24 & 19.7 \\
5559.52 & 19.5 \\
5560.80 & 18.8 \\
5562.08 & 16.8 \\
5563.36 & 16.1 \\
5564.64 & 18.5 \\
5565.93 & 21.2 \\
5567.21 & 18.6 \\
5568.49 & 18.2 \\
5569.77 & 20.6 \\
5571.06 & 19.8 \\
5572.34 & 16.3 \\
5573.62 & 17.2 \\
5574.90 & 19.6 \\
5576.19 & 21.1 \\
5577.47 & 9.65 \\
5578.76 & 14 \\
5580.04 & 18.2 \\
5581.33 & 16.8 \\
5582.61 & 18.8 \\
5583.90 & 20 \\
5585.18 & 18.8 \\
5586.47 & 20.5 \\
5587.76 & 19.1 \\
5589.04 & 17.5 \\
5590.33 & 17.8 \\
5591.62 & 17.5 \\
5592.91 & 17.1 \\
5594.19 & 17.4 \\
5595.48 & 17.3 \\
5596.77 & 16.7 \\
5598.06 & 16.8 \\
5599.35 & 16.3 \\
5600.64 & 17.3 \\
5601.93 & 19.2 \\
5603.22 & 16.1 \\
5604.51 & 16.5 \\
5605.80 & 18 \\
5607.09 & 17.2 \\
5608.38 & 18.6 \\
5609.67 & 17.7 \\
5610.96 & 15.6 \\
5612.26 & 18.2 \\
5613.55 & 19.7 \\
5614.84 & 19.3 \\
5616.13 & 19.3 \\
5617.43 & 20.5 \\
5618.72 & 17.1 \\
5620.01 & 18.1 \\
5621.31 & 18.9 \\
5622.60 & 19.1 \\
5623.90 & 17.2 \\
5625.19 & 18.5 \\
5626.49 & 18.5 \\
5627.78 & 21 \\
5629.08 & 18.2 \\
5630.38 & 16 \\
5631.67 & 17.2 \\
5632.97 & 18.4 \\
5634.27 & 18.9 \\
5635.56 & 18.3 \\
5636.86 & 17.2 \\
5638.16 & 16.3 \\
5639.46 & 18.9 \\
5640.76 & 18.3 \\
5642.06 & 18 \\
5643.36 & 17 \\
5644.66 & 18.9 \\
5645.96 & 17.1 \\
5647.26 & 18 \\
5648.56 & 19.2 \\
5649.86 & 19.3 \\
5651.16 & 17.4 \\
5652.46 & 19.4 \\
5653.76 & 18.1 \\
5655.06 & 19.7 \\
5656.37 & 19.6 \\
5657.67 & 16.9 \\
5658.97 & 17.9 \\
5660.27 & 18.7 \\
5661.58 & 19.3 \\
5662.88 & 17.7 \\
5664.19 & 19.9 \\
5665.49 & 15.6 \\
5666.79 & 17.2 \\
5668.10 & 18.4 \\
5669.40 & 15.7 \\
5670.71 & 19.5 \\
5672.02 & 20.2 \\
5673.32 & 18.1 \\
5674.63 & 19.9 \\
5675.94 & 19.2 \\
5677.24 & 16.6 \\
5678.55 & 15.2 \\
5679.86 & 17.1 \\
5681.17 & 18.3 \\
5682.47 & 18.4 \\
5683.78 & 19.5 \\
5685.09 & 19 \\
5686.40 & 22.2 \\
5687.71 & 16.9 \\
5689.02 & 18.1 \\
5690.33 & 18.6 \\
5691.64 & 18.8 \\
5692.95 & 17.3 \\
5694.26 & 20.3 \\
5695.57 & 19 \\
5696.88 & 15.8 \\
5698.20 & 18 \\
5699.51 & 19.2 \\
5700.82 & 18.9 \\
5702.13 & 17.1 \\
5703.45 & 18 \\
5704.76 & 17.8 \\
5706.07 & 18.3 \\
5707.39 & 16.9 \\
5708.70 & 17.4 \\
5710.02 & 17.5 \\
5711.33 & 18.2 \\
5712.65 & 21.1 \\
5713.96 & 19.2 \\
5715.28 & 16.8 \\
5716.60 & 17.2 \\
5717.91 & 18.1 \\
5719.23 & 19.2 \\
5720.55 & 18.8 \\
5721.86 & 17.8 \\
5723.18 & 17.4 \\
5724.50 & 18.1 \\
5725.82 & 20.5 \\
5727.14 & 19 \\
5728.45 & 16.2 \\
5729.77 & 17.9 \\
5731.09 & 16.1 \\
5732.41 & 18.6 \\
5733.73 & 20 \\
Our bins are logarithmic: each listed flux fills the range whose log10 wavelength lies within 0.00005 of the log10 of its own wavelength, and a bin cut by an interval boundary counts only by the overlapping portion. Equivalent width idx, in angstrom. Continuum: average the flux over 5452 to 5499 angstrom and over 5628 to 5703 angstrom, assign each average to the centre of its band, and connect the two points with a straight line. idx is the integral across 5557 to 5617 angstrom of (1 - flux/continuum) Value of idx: 1.0 angstrom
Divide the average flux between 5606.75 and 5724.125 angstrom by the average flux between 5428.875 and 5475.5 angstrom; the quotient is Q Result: 1.00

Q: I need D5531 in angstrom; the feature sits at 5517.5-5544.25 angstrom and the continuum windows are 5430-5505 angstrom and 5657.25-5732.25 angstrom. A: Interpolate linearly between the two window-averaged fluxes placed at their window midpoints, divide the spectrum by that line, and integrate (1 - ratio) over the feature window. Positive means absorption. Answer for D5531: 0.3 angstrom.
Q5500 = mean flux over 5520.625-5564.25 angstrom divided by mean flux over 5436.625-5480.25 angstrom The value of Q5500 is 1.0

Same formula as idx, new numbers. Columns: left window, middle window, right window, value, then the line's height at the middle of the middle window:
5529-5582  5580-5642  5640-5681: 0.4 angstrom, 18.2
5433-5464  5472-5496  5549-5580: 0.5 angstrom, 18.1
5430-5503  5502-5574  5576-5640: -0.3 angstrom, 18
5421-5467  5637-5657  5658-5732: -0.1 angstrom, 18.2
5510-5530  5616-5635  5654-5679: -0.6 angstrom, 17.9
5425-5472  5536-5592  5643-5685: 0.2 angstrom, 18.3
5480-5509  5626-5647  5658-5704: 0.3 angstrom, 18.2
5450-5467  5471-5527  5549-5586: 3.2 angstrom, 18.6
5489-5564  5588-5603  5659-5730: 0.6 angstrom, 18.1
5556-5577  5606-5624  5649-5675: 0.2 angstrom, 18.5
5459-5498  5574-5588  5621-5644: 0.3 angstrom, 18.2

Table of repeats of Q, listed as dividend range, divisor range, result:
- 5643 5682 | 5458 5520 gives 1.00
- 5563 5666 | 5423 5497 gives 0.99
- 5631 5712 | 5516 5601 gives 1.02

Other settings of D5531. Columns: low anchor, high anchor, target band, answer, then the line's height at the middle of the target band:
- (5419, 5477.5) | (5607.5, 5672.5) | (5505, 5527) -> 1.1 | 18.3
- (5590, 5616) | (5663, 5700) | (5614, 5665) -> -1.4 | 17.9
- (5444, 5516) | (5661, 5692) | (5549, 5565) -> 0.1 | 18.2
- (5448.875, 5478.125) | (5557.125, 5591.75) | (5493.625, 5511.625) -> 0.4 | 18.3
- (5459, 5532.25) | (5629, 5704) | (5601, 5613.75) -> 0.4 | 18.1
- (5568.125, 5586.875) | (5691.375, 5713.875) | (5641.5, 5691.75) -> -0.5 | 18.1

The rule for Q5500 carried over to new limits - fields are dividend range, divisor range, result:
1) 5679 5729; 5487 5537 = 1.04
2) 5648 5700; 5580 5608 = 1.03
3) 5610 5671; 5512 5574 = 1.01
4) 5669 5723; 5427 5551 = 1.01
